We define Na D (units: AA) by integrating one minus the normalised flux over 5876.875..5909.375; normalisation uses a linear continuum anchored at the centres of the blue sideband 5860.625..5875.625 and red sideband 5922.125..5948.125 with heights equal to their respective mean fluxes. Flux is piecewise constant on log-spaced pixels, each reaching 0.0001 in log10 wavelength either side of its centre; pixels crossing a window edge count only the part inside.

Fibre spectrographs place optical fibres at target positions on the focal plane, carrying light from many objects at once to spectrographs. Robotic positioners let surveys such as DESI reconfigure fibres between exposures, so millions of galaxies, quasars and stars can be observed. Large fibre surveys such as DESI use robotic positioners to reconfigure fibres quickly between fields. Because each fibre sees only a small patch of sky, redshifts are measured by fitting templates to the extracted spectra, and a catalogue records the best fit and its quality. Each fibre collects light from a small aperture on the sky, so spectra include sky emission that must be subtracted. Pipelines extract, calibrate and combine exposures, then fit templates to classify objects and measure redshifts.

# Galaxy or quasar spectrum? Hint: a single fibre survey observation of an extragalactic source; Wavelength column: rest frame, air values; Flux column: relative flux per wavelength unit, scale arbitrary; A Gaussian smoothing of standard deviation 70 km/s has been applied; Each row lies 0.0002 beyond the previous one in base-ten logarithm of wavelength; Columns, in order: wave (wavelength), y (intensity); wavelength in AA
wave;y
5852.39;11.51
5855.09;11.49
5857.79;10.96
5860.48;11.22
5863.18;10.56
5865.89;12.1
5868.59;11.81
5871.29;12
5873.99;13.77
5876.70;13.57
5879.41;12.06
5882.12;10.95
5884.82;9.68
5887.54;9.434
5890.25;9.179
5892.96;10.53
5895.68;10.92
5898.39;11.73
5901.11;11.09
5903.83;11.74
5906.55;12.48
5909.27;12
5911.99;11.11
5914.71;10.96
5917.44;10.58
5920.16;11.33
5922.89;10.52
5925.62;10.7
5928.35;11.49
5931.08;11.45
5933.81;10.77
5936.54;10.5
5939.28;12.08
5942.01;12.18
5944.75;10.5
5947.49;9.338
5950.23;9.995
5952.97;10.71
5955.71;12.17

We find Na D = 1.65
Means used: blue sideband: 12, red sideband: 11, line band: 11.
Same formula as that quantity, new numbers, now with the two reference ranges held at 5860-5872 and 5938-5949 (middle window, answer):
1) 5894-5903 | 0.0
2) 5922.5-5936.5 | 0.2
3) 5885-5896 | 1.4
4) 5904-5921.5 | -0.3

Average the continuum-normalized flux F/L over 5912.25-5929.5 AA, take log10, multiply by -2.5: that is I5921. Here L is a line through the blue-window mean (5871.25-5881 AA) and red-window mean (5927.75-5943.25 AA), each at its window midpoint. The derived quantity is 0.08 mag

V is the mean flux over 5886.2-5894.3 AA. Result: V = 9.72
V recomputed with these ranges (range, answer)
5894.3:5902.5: 11.2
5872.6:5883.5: 12.6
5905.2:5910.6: 12.2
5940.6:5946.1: 11.4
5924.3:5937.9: 11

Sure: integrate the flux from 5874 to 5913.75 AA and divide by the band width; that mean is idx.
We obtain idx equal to 11.3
